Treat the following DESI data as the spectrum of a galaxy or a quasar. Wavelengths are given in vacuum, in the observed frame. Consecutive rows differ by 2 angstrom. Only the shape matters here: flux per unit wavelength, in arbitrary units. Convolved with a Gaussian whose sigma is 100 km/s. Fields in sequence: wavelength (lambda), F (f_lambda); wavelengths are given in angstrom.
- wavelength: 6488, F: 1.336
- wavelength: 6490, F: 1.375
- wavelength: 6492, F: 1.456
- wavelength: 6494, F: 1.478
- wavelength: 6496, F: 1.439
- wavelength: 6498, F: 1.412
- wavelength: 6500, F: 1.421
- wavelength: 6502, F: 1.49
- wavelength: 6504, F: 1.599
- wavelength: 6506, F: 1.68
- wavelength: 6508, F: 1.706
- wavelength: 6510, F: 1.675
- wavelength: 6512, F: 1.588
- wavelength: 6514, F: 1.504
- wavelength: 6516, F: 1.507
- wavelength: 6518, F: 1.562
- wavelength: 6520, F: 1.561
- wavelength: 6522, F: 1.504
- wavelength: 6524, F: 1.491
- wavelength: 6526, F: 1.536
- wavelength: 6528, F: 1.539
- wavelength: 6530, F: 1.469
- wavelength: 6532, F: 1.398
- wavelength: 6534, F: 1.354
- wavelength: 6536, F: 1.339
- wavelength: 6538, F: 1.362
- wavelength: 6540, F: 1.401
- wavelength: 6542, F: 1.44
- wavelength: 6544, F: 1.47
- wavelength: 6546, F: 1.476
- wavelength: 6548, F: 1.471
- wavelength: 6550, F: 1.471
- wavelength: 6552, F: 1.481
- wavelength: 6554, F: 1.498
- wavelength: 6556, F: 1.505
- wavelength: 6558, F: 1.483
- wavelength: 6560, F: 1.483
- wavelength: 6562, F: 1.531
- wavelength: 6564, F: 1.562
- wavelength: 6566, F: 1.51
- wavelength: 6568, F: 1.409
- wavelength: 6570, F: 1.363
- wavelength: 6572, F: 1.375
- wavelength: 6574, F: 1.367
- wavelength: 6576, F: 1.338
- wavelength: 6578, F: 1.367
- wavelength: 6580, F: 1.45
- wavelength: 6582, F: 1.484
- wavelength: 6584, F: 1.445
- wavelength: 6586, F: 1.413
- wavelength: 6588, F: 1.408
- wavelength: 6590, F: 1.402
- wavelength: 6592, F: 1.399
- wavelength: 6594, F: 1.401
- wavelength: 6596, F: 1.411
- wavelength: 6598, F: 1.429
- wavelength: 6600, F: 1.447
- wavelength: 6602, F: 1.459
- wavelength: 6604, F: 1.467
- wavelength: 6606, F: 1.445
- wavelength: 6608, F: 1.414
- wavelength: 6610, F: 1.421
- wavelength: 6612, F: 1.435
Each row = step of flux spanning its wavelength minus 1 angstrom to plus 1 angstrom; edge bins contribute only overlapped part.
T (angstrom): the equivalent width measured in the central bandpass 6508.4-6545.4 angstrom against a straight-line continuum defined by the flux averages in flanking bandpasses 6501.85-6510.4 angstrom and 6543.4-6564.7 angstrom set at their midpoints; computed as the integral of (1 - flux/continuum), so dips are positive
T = 2.1 angstrom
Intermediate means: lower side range 1.64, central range 1.49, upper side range 1.49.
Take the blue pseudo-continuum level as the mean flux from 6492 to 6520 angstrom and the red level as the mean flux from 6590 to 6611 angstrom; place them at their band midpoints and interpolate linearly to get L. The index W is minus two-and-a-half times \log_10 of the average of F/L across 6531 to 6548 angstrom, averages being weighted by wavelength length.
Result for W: 0.068 mag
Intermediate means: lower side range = 1.54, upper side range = 1.43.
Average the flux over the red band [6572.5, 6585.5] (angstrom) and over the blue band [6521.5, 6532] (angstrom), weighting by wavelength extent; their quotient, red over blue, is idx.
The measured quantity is 0.94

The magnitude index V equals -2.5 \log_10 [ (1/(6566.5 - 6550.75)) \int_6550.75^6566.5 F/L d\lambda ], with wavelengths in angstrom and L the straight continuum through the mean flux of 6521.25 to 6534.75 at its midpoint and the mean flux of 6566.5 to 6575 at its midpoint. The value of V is -0.07 mag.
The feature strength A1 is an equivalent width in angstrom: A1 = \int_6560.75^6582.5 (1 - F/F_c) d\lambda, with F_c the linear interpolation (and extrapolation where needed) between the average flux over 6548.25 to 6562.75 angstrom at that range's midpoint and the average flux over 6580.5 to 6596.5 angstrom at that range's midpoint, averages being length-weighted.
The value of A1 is 0.4 angstrom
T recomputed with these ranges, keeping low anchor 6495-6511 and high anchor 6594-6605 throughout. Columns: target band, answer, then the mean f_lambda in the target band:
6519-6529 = 0.01 angstrom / 1.53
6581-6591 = 0.17 angstrom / 1.43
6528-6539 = 0.86 angstrom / 1.4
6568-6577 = 0.64 angstrom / 1.37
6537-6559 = 0.58 angstrom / 1.46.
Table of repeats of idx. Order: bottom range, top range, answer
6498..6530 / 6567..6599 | 0.91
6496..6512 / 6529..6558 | 0.92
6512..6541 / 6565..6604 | 0.96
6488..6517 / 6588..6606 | 0.94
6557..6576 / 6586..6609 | 0.98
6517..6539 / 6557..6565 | 1.03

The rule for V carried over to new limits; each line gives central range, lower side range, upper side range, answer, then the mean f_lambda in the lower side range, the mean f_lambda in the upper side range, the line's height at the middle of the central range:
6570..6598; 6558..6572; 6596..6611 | 0.038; 1.47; 1.44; 1.45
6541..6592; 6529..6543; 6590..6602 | -0.030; 1.39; 1.42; 1.41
